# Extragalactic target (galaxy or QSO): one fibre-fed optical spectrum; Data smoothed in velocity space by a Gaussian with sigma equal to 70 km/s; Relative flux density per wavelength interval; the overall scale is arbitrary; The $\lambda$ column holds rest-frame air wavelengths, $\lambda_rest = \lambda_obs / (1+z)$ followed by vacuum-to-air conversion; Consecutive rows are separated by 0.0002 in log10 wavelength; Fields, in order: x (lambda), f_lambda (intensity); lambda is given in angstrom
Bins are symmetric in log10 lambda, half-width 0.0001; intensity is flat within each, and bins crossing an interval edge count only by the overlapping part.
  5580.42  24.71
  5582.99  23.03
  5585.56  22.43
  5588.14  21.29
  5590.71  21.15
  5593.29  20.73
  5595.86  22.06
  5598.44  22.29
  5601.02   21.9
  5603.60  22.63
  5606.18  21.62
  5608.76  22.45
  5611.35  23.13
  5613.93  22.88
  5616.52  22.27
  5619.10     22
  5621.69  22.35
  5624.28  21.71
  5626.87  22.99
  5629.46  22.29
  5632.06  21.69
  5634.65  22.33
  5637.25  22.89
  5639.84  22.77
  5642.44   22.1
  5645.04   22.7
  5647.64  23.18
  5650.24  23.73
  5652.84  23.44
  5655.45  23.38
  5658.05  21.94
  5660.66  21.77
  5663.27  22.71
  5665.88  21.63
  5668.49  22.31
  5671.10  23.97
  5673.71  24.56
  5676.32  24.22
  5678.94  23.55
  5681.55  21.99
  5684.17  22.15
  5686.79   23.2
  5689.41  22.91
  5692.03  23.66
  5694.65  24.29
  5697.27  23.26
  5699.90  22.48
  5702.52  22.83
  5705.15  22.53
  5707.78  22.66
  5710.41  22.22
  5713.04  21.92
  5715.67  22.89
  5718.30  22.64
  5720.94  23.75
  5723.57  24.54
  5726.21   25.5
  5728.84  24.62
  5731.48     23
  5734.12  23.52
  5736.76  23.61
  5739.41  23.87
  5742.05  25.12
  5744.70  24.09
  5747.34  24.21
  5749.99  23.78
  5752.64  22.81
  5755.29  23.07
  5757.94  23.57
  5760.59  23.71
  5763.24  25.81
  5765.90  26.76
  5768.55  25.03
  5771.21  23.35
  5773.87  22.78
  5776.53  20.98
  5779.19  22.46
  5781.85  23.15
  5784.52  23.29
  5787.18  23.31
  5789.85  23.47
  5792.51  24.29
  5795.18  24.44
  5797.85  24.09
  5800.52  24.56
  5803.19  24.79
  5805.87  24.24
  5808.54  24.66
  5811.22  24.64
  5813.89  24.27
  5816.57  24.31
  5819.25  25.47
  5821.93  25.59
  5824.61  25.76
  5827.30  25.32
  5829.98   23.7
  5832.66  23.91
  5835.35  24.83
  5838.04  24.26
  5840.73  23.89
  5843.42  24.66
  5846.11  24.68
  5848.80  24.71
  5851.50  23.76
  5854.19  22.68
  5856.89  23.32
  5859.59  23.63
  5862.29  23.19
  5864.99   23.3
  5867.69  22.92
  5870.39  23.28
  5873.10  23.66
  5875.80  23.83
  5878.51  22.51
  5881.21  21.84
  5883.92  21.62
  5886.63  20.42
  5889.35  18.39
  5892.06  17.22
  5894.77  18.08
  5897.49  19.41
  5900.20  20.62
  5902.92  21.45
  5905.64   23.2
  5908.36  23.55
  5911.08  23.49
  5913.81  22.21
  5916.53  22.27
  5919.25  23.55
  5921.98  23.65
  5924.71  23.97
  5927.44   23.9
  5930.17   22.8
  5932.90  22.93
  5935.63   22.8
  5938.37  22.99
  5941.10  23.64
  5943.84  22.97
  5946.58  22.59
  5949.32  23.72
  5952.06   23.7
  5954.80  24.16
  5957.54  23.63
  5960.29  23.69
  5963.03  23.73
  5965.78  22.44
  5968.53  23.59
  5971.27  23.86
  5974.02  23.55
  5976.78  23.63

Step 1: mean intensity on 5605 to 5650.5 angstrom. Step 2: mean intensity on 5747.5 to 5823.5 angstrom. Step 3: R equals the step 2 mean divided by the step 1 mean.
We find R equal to 1.07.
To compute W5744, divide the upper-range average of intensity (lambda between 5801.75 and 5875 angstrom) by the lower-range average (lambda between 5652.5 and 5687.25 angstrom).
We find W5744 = 1.06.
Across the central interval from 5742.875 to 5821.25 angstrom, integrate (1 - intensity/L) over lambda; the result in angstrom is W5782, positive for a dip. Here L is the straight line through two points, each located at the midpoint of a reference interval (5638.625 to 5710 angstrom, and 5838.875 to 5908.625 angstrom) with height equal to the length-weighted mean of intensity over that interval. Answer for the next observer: -4.88 angstrom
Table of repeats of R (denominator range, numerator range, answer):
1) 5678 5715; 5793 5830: 1.08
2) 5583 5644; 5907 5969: 1.05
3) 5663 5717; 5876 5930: 0.95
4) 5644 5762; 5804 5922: 0.99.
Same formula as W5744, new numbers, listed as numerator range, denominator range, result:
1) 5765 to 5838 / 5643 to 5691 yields 1.05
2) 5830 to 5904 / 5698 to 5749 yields 0.96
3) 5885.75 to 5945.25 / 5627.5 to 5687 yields 0.96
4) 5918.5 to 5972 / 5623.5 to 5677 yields 1.03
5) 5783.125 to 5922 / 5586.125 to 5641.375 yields 1.05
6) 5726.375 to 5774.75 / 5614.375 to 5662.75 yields 1.07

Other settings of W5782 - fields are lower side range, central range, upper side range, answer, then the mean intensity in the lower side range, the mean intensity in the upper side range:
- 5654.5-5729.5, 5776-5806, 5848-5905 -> -1.6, 23.1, 21.9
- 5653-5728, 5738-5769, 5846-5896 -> -2.1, 23.1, 22.2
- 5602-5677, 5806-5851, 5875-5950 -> -4.8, 22.7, 22.1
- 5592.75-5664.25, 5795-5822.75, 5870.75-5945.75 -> -3.0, 22.4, 22.1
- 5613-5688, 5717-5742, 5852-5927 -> -1.6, 22.7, 22.2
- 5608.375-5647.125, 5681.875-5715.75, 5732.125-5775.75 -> 0.7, 22.5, 24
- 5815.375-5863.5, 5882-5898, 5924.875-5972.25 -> 3.1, 24.3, 23.4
